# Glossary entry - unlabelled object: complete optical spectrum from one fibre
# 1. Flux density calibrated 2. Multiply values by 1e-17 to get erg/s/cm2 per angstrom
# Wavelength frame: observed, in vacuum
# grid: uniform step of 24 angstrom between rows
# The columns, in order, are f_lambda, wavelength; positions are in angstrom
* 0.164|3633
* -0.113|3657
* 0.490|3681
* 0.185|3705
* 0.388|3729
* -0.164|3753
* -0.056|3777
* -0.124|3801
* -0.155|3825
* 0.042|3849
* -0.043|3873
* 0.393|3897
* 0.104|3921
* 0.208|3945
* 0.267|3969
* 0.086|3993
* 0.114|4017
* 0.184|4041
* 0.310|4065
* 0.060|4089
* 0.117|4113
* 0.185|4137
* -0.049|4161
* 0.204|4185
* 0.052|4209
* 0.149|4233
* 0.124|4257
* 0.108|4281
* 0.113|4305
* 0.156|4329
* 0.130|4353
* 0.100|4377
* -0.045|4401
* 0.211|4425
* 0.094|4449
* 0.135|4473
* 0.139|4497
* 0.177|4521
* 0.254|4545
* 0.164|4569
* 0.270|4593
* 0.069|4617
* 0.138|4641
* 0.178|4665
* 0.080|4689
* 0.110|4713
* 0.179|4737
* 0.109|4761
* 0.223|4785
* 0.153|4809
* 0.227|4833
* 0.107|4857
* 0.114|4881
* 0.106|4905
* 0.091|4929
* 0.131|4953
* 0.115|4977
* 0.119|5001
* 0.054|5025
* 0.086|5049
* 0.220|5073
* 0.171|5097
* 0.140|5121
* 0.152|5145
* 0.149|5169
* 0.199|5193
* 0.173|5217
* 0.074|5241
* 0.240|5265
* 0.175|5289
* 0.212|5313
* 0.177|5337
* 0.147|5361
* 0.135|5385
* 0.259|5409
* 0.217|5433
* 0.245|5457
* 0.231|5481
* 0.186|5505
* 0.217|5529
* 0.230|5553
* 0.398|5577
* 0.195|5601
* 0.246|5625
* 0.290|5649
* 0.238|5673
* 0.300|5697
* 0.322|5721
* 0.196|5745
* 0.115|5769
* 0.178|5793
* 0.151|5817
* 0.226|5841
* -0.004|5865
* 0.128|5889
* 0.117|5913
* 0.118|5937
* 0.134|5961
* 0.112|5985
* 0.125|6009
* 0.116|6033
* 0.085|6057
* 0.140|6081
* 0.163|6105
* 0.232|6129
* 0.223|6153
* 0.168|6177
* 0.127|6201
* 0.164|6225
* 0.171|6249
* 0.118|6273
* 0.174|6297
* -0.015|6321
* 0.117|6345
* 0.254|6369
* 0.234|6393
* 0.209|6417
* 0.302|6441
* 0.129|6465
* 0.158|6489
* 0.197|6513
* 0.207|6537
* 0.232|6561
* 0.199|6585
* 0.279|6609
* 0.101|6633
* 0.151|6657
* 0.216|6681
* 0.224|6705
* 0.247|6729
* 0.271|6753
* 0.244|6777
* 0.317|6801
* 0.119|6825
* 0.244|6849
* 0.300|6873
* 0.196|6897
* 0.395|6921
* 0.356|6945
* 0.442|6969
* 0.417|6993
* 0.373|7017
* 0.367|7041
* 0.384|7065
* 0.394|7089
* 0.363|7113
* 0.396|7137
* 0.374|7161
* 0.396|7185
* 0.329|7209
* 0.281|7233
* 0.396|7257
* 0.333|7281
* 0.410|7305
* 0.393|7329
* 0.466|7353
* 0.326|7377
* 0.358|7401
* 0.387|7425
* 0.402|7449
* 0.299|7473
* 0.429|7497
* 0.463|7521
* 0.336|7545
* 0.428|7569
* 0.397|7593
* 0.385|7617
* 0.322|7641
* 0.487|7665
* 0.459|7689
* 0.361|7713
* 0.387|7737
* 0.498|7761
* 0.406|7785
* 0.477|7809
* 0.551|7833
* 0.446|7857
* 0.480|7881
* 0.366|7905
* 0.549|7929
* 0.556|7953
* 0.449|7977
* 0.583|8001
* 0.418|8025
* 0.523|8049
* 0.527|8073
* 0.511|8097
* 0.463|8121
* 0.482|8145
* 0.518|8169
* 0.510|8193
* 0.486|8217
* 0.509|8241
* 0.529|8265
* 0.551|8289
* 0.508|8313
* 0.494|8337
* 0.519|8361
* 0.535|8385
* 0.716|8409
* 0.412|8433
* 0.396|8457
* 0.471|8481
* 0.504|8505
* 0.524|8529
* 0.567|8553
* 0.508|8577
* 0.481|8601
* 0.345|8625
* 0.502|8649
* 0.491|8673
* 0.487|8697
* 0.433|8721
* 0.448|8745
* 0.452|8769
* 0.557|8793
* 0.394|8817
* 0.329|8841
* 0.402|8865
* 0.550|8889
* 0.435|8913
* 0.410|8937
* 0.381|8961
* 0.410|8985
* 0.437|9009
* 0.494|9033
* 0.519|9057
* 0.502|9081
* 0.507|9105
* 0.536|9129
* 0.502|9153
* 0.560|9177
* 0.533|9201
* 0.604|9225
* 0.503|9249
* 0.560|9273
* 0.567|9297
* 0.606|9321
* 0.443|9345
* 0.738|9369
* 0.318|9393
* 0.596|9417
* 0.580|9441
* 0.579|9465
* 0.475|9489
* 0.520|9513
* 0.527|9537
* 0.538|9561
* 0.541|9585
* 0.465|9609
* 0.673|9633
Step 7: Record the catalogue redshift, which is 0.74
